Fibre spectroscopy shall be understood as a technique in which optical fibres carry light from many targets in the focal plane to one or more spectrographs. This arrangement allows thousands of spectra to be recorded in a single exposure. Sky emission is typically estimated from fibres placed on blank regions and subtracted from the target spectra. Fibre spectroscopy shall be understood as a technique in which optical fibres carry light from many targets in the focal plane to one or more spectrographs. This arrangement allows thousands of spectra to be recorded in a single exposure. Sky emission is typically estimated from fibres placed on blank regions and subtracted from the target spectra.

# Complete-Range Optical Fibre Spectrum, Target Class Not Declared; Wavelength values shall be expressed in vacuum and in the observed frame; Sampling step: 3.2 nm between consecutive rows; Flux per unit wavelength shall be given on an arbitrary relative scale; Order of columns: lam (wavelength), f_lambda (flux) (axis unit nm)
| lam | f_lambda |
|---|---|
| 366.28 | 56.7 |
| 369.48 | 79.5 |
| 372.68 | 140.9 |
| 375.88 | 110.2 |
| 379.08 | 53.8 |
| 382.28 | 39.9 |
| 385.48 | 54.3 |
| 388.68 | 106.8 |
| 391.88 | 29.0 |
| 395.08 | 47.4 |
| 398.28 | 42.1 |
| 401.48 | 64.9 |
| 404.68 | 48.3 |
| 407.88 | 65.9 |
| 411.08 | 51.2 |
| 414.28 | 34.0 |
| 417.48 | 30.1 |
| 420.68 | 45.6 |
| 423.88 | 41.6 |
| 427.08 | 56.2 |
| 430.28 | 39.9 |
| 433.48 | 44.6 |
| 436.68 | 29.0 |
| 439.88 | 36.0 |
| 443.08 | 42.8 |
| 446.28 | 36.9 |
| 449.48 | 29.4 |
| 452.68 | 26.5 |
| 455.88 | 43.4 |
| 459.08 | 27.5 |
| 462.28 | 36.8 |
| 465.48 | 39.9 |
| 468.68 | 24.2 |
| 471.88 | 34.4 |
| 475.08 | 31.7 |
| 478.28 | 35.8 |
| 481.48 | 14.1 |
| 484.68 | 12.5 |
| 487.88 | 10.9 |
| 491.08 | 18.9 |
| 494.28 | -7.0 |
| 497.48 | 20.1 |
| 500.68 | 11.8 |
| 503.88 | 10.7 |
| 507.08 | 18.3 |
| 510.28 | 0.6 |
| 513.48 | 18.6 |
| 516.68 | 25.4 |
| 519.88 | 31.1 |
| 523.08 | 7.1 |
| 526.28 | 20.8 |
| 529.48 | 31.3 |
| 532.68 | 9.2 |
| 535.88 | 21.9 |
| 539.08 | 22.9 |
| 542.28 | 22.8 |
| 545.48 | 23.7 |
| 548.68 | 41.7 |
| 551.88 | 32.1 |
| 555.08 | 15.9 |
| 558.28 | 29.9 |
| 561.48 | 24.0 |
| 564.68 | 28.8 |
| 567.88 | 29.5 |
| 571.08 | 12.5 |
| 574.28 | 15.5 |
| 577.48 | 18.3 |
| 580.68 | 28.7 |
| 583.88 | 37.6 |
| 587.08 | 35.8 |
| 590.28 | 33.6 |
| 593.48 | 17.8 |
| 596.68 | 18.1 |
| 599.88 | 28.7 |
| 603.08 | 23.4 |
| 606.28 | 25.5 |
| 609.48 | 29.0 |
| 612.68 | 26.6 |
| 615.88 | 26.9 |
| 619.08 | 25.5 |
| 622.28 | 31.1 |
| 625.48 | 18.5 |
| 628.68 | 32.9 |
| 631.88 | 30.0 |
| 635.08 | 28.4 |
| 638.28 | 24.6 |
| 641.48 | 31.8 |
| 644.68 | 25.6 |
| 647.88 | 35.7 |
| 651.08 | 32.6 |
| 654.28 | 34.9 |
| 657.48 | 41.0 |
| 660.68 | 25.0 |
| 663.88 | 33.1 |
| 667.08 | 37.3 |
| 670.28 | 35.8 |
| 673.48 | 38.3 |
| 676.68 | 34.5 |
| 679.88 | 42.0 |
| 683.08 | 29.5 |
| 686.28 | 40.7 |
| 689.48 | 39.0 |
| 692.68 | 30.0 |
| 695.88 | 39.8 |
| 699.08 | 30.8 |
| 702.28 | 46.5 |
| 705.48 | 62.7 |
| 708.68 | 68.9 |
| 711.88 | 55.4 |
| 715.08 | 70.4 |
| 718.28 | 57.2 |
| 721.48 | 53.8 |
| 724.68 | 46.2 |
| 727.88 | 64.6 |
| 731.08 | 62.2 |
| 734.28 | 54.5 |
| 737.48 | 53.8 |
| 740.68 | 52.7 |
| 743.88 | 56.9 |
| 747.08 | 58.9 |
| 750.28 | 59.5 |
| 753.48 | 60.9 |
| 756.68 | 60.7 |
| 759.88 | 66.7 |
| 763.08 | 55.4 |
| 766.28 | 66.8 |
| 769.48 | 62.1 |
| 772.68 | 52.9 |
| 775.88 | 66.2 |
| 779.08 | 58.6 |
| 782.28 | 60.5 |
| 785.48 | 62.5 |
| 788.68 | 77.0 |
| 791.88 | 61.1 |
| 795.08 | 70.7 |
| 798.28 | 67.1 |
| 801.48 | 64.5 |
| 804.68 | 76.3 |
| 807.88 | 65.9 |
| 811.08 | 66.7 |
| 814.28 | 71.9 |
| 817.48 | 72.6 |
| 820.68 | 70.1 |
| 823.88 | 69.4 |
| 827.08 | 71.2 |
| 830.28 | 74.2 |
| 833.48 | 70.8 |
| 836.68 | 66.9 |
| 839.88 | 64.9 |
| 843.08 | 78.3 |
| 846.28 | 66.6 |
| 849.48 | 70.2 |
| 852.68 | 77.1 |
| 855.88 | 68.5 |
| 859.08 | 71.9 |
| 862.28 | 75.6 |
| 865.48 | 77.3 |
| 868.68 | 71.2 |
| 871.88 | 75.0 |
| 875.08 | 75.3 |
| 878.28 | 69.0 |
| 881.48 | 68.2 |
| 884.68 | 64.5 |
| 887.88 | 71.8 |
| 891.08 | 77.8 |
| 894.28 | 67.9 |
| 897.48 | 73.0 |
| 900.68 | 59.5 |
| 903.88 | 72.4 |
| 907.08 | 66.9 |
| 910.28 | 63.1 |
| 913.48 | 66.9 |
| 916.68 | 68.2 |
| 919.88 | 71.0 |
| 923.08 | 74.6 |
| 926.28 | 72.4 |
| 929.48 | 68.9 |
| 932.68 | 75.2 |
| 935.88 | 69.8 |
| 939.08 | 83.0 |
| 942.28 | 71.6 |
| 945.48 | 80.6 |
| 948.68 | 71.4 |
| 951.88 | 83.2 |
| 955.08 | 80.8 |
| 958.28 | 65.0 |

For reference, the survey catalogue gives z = 0.76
